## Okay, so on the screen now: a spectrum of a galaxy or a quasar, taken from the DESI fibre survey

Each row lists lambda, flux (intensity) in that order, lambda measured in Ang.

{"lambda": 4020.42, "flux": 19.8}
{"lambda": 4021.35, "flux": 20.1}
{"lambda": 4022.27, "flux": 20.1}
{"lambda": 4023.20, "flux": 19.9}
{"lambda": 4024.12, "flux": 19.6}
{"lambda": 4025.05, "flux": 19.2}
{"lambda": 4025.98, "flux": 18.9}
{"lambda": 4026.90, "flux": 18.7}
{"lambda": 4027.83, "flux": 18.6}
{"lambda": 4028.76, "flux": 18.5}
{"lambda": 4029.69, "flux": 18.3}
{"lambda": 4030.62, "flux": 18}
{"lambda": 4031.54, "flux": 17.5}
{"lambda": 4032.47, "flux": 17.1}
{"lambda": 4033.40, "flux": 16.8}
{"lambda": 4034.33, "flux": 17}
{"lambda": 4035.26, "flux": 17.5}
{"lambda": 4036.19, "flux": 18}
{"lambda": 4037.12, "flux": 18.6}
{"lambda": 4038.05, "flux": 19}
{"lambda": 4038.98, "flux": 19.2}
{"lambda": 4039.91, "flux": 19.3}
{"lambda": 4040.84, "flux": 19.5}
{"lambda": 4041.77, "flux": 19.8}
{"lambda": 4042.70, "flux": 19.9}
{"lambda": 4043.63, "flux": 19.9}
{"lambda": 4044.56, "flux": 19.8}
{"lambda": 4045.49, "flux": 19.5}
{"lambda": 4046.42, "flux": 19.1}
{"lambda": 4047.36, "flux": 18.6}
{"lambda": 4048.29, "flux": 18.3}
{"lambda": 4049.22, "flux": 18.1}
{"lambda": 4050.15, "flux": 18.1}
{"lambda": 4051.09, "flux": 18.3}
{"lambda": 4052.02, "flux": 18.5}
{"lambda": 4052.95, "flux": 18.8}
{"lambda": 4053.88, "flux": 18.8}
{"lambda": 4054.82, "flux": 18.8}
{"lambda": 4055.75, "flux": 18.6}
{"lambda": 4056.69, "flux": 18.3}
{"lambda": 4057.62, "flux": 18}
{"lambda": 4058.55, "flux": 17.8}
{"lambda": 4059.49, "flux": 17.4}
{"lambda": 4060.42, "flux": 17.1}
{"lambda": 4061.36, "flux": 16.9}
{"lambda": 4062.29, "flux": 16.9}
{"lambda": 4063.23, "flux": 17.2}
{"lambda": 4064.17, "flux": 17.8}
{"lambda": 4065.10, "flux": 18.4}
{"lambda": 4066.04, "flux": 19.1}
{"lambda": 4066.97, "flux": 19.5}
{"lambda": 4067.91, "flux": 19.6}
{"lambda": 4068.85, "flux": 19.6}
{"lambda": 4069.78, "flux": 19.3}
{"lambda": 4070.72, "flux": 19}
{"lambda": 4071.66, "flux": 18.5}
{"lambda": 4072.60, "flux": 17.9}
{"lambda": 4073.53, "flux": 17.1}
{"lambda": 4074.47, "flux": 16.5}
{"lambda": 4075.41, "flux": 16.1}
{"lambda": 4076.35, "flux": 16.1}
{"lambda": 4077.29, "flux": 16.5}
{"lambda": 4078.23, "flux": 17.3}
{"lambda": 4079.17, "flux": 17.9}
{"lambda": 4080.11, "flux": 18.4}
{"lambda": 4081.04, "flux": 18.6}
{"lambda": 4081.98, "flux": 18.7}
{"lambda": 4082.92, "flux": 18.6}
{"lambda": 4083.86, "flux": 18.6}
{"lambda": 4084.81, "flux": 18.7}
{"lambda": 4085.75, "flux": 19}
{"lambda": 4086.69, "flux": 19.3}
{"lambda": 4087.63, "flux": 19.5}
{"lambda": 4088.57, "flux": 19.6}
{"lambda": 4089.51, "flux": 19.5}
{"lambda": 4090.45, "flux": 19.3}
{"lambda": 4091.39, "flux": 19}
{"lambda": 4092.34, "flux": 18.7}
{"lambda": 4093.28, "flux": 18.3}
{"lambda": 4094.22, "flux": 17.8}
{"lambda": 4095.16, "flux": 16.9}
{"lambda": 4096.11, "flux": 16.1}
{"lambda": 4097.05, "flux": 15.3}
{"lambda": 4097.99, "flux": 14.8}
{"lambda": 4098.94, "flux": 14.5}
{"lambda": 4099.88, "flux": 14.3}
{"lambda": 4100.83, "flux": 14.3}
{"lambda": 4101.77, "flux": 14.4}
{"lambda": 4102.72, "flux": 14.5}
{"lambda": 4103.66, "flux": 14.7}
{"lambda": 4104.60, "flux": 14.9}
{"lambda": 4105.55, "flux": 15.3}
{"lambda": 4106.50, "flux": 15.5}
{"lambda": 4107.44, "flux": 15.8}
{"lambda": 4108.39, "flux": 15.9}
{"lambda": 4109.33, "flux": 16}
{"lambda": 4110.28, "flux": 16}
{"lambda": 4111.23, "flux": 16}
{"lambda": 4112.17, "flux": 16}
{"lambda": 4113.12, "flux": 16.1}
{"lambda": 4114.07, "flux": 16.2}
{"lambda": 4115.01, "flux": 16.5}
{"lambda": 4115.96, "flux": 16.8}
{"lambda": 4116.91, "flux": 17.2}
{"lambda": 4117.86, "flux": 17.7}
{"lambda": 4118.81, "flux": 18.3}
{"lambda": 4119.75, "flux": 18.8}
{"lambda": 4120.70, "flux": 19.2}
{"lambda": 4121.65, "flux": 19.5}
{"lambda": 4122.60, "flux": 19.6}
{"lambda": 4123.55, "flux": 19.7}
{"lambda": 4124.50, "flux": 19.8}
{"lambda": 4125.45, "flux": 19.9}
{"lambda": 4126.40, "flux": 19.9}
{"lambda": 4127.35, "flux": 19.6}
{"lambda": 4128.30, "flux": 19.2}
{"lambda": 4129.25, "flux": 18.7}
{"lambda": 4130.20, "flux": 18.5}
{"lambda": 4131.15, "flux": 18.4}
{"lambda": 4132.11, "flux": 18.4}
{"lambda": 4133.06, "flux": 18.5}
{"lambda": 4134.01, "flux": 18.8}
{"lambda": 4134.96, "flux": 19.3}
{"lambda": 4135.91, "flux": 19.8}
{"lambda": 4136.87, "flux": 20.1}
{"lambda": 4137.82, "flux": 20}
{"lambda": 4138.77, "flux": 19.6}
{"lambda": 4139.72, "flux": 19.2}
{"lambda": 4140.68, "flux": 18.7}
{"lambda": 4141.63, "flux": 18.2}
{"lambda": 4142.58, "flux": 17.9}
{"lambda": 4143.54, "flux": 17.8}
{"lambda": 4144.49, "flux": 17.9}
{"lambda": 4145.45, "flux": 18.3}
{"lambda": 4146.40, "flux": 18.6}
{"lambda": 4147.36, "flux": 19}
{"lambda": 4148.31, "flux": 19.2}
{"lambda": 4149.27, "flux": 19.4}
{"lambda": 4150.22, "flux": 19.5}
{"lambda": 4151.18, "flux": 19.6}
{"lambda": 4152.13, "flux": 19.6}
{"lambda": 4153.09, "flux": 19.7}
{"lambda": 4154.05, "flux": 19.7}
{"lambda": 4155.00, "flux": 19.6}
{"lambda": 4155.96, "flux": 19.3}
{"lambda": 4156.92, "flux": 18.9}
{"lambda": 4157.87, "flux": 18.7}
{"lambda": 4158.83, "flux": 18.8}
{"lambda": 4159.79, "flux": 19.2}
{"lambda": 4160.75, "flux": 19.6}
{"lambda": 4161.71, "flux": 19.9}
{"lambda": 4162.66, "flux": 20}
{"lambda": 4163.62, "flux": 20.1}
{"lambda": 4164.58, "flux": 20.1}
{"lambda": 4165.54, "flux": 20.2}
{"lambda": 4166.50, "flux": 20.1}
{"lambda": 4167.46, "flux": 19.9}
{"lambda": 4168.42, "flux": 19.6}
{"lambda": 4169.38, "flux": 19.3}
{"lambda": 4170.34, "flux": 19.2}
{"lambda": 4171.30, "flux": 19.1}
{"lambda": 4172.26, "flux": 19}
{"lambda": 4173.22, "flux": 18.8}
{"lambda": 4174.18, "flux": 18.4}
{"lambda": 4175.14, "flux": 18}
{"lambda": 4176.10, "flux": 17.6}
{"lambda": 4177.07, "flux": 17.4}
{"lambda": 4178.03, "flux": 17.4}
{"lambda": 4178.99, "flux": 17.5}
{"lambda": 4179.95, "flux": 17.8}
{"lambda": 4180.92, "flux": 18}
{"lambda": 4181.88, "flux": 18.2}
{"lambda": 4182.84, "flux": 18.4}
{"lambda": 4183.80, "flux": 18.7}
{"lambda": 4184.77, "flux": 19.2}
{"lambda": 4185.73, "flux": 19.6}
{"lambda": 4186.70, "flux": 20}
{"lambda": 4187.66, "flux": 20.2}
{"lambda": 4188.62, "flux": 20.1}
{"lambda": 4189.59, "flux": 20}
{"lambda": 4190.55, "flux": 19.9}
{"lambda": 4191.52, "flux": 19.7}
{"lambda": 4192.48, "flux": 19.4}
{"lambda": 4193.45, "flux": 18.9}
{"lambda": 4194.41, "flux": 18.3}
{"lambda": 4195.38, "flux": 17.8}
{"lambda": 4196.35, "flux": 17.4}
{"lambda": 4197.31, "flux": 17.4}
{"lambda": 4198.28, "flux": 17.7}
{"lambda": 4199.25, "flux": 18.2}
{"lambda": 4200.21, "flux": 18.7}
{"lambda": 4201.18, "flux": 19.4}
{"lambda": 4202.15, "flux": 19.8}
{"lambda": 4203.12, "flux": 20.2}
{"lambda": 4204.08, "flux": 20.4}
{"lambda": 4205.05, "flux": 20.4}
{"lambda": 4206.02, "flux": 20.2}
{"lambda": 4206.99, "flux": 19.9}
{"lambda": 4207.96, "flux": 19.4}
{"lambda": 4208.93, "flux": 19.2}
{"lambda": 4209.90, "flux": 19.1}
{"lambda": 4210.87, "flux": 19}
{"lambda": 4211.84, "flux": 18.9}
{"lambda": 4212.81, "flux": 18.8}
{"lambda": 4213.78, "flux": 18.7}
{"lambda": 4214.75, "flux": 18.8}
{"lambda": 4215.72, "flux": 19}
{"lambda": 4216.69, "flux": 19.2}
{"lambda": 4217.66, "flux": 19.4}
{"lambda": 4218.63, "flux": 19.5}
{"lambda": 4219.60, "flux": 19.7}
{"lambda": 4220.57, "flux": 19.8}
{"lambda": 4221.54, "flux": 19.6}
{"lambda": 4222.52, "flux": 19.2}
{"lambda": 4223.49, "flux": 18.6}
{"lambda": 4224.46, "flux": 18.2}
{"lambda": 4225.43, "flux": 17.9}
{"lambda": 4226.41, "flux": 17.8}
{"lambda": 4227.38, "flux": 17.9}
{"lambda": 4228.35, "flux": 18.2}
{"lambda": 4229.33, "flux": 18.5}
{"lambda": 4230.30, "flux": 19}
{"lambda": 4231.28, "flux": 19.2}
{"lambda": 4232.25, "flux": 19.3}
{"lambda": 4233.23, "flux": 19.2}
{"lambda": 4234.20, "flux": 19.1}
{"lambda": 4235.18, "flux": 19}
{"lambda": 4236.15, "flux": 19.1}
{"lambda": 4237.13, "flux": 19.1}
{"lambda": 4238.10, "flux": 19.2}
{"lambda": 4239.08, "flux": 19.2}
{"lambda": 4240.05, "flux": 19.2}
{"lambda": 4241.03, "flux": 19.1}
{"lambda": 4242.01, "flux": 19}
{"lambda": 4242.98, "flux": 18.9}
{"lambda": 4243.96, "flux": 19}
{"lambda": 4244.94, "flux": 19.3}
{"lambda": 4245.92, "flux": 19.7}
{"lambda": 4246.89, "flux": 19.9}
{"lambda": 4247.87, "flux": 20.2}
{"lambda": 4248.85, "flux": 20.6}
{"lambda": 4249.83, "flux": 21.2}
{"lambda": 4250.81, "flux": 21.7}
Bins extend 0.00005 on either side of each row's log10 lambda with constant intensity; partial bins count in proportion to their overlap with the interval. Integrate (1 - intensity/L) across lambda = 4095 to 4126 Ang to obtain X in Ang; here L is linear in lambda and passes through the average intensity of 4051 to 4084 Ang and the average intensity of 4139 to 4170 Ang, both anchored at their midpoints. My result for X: 3.5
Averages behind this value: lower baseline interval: 18.1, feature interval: 16.6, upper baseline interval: 19.2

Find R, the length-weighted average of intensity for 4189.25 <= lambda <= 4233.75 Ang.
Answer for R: 19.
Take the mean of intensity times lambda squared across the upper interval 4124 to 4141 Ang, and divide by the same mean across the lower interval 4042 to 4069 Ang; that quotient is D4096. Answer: 1.08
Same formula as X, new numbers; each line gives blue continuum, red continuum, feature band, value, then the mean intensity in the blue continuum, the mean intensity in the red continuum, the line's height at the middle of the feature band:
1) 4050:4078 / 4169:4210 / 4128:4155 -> -0.6 Ang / 18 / 18.9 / 18.6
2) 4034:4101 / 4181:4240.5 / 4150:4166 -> -0.7 Ang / 18.1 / 19.1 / 18.7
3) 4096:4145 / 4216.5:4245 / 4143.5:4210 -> -3.1 Ang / 17.5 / 19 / 18.2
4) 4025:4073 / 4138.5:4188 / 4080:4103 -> 1.5 Ang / 18.5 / 19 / 18.7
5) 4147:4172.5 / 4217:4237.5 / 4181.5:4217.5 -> 0.0 Ang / 19.5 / 18.9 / 19.2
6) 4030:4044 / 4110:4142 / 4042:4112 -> 3.2 Ang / 18.5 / 18.5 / 18.5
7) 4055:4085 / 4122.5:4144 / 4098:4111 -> 2.5 Ang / 18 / 19.1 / 18.6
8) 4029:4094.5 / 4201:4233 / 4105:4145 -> 1.3 Ang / 18.4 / 19.2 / 18.7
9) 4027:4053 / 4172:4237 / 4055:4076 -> 0.7 Ang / 18.6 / 18.9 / 18.6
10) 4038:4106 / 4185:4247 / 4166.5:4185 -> 0.2 Ang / 17.9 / 19.1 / 18.8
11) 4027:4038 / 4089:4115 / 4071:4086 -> -0.9 Ang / 17.9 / 16.2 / 16.7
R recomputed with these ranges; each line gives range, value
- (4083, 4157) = 18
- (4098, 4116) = 15.4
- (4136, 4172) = 19.3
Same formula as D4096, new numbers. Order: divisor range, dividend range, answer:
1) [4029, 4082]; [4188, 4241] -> 1.13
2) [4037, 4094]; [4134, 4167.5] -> 1.09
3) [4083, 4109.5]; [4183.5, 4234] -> 1.20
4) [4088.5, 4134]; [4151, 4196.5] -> 1.14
